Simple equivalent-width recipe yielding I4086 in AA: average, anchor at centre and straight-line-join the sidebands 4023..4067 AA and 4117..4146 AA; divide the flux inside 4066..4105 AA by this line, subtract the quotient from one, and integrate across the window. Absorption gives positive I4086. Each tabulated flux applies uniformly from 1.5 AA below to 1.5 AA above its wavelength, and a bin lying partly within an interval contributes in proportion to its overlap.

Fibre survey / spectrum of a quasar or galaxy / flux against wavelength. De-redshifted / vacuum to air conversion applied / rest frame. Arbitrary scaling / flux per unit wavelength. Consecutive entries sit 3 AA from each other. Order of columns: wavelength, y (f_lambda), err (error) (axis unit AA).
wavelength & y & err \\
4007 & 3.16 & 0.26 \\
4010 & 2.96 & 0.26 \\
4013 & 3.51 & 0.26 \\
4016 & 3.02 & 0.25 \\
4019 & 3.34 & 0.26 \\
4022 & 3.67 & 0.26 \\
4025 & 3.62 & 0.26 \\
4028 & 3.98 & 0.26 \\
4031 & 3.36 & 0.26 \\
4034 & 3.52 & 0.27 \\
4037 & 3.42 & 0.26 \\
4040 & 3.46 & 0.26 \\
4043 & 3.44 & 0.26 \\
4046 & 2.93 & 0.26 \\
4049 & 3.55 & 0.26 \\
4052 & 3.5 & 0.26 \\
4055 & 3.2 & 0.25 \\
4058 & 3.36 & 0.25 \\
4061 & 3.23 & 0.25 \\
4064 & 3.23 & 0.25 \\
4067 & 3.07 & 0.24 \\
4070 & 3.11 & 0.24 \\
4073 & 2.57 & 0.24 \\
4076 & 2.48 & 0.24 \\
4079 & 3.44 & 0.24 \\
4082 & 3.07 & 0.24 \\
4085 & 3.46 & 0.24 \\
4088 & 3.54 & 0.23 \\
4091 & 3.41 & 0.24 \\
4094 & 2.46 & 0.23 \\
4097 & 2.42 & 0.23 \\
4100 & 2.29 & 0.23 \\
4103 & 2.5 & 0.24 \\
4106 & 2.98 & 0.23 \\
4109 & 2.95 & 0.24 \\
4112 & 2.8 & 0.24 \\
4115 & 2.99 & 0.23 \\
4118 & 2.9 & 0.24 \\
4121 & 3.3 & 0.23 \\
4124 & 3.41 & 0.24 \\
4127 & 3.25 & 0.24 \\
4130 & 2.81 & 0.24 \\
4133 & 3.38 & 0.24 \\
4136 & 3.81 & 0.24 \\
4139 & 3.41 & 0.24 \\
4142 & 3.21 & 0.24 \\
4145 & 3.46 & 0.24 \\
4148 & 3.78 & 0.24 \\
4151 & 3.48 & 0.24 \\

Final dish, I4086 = 5.2 AA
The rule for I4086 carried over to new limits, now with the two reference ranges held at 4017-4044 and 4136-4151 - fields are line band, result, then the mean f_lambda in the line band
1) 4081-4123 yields 6.9 AA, 2.94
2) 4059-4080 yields 3.0 AA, 3.02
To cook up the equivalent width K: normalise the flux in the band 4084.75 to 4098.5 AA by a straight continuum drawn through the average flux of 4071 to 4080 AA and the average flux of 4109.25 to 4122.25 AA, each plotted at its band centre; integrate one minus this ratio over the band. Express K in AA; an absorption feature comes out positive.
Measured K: -0.7 AA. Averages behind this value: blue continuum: 2.81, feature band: 3.02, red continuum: 2.99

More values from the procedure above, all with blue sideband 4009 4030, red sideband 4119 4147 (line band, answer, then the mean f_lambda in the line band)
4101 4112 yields 1.9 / 2.78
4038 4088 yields 3.0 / 3.21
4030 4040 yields 0.0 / 3.44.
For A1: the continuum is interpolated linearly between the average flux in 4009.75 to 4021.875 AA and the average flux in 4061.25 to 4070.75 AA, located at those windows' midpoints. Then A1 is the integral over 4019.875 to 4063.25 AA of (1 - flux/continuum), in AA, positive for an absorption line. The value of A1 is -3.0 AA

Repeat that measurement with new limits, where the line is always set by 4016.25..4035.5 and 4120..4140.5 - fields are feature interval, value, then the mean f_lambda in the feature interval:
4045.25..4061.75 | 0.8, 3.31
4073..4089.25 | 1.4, 3.13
